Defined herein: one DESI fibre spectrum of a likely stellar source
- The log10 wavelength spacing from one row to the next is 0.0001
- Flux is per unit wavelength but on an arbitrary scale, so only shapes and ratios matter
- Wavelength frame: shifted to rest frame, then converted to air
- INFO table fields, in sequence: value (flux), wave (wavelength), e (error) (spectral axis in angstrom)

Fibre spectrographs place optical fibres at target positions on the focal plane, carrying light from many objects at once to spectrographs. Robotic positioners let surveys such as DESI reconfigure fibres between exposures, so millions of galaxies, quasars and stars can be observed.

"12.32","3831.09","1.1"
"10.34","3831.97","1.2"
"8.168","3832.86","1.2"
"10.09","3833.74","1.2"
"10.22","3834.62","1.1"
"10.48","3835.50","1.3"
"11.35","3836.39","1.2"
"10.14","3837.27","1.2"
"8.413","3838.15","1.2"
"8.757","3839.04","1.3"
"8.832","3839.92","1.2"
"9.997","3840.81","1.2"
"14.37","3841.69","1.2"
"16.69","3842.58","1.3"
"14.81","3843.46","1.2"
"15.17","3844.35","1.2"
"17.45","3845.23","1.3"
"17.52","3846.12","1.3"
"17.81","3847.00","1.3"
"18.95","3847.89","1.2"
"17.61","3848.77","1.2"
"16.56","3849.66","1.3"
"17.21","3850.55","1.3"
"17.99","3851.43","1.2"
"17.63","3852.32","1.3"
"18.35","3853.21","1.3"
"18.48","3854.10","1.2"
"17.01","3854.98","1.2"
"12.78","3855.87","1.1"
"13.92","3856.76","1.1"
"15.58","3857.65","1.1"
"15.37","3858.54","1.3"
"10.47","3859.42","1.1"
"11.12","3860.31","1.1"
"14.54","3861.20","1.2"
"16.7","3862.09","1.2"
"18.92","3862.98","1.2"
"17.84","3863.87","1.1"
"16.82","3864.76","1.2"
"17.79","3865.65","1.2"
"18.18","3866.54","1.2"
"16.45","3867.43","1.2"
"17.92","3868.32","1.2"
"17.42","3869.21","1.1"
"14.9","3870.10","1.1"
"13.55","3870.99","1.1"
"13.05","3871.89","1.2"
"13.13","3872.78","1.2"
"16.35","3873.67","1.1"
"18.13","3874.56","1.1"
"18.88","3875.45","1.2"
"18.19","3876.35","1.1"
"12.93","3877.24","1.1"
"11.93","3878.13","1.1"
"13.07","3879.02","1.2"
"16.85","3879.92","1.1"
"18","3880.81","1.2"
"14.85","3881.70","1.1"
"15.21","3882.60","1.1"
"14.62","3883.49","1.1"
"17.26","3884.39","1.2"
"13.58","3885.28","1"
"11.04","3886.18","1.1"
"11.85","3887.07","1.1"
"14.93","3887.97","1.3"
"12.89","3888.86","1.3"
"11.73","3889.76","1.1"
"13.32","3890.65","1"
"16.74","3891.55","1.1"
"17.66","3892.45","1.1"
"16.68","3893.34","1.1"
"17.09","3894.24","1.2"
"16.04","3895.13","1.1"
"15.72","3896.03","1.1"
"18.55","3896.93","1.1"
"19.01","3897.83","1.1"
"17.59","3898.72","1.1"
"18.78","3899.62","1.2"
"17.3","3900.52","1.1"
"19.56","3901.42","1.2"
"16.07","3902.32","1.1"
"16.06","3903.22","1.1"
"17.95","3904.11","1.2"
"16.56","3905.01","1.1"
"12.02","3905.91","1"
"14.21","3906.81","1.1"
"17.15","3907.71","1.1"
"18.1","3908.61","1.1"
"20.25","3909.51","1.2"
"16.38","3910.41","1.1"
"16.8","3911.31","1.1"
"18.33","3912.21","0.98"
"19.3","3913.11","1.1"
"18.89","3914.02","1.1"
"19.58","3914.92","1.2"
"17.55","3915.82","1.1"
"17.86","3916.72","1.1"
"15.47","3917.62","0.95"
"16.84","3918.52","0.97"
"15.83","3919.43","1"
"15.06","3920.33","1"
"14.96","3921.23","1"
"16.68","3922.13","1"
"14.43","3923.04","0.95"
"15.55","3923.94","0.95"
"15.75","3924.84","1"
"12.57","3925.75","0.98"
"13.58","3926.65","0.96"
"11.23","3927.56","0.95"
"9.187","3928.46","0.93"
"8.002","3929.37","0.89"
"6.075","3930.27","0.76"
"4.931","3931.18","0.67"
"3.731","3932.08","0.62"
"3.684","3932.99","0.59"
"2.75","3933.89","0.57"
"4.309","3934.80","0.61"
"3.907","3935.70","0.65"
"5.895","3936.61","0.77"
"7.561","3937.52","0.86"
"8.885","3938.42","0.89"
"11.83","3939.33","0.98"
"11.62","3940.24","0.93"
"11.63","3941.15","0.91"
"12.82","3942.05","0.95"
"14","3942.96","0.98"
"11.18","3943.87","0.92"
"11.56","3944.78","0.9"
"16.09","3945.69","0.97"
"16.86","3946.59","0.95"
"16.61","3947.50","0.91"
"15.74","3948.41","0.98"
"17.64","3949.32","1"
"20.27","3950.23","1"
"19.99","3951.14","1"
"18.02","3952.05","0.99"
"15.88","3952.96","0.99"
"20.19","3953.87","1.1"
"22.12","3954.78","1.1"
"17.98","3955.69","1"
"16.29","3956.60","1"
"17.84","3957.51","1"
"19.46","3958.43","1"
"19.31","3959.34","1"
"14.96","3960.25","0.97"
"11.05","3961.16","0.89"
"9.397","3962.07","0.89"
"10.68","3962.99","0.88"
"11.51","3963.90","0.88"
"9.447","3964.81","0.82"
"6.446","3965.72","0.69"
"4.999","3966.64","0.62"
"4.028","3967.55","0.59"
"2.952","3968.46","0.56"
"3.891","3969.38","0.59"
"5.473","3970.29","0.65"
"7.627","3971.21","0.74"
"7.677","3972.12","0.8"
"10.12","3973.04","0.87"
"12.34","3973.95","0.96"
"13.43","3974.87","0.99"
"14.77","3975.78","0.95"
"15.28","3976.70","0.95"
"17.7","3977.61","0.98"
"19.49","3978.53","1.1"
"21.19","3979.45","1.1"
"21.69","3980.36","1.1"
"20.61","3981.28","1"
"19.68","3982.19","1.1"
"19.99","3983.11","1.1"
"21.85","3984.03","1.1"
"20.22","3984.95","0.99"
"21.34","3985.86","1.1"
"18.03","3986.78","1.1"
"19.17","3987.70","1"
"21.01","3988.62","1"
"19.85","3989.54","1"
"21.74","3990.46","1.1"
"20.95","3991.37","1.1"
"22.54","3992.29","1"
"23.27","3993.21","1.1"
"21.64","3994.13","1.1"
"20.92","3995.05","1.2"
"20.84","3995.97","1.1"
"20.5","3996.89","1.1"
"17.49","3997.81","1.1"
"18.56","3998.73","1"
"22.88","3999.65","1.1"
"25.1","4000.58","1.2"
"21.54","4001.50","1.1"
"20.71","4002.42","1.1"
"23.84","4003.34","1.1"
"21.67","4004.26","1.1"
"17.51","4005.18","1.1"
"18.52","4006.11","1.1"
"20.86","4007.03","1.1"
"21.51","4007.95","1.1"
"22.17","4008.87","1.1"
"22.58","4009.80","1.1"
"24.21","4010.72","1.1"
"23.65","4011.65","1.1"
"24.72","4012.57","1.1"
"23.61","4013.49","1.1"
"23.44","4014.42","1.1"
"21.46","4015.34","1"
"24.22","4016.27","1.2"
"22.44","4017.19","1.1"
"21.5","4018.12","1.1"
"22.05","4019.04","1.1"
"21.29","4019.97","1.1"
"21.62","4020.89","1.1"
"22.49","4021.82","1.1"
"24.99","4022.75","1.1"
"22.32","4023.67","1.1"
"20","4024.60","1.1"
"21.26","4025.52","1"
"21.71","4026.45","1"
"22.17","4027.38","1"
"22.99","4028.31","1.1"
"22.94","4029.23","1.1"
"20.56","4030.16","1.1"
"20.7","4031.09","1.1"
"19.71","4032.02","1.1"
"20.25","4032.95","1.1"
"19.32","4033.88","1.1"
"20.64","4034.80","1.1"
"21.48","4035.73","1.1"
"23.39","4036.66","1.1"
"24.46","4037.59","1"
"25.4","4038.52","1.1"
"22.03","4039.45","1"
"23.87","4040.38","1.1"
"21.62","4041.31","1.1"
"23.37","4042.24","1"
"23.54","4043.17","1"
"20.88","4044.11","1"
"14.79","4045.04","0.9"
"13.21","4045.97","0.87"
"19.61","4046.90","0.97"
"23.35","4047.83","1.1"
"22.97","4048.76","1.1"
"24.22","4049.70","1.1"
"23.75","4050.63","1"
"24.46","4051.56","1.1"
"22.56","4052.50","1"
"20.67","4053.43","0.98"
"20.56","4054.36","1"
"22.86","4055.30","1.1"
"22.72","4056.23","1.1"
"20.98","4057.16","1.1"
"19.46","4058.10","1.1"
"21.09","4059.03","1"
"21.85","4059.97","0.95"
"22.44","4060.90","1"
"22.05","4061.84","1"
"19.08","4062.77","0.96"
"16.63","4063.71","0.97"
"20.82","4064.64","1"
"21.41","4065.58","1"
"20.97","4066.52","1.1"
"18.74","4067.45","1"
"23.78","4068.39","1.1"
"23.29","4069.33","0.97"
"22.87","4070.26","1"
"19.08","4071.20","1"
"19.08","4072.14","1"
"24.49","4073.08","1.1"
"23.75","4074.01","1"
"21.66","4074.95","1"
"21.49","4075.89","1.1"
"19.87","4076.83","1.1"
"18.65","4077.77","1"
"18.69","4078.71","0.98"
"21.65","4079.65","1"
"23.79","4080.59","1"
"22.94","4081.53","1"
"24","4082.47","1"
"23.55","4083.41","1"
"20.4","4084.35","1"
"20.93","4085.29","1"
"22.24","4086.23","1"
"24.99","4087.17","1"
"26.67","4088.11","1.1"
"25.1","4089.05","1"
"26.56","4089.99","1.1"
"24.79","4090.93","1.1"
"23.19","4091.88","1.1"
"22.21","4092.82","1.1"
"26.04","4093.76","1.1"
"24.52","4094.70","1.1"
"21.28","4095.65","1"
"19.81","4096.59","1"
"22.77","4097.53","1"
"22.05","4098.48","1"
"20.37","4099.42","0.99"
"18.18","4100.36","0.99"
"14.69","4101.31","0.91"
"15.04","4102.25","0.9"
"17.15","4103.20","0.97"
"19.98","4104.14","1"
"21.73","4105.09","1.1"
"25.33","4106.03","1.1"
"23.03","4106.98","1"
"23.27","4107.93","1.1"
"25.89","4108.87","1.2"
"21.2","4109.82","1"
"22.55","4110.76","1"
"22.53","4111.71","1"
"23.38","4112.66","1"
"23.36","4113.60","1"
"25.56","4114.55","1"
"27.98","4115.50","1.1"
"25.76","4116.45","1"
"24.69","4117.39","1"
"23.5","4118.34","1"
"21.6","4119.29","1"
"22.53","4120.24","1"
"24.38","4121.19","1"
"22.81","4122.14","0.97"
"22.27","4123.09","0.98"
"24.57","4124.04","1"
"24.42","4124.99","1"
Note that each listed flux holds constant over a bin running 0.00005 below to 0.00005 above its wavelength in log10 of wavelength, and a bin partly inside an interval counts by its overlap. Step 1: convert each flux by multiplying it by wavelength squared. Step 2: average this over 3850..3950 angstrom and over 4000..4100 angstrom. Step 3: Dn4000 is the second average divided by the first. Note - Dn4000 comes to 1.62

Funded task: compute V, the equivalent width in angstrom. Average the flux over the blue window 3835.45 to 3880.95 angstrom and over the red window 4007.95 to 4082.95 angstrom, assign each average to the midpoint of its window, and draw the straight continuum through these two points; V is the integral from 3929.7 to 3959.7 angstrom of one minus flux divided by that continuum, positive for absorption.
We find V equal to 9.0 angstrom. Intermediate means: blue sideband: 15.3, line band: 12.9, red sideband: 21.8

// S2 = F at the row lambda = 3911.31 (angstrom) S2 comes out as 16.8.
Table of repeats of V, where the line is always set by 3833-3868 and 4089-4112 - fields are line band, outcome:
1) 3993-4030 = -4.8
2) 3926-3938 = 7.3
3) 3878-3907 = 0.6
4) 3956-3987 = 7.5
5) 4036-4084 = -2.0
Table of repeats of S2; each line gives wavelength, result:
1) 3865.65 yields 17.79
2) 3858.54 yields 15.37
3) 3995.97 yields 20.84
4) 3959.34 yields 19.31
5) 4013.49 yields 23.61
